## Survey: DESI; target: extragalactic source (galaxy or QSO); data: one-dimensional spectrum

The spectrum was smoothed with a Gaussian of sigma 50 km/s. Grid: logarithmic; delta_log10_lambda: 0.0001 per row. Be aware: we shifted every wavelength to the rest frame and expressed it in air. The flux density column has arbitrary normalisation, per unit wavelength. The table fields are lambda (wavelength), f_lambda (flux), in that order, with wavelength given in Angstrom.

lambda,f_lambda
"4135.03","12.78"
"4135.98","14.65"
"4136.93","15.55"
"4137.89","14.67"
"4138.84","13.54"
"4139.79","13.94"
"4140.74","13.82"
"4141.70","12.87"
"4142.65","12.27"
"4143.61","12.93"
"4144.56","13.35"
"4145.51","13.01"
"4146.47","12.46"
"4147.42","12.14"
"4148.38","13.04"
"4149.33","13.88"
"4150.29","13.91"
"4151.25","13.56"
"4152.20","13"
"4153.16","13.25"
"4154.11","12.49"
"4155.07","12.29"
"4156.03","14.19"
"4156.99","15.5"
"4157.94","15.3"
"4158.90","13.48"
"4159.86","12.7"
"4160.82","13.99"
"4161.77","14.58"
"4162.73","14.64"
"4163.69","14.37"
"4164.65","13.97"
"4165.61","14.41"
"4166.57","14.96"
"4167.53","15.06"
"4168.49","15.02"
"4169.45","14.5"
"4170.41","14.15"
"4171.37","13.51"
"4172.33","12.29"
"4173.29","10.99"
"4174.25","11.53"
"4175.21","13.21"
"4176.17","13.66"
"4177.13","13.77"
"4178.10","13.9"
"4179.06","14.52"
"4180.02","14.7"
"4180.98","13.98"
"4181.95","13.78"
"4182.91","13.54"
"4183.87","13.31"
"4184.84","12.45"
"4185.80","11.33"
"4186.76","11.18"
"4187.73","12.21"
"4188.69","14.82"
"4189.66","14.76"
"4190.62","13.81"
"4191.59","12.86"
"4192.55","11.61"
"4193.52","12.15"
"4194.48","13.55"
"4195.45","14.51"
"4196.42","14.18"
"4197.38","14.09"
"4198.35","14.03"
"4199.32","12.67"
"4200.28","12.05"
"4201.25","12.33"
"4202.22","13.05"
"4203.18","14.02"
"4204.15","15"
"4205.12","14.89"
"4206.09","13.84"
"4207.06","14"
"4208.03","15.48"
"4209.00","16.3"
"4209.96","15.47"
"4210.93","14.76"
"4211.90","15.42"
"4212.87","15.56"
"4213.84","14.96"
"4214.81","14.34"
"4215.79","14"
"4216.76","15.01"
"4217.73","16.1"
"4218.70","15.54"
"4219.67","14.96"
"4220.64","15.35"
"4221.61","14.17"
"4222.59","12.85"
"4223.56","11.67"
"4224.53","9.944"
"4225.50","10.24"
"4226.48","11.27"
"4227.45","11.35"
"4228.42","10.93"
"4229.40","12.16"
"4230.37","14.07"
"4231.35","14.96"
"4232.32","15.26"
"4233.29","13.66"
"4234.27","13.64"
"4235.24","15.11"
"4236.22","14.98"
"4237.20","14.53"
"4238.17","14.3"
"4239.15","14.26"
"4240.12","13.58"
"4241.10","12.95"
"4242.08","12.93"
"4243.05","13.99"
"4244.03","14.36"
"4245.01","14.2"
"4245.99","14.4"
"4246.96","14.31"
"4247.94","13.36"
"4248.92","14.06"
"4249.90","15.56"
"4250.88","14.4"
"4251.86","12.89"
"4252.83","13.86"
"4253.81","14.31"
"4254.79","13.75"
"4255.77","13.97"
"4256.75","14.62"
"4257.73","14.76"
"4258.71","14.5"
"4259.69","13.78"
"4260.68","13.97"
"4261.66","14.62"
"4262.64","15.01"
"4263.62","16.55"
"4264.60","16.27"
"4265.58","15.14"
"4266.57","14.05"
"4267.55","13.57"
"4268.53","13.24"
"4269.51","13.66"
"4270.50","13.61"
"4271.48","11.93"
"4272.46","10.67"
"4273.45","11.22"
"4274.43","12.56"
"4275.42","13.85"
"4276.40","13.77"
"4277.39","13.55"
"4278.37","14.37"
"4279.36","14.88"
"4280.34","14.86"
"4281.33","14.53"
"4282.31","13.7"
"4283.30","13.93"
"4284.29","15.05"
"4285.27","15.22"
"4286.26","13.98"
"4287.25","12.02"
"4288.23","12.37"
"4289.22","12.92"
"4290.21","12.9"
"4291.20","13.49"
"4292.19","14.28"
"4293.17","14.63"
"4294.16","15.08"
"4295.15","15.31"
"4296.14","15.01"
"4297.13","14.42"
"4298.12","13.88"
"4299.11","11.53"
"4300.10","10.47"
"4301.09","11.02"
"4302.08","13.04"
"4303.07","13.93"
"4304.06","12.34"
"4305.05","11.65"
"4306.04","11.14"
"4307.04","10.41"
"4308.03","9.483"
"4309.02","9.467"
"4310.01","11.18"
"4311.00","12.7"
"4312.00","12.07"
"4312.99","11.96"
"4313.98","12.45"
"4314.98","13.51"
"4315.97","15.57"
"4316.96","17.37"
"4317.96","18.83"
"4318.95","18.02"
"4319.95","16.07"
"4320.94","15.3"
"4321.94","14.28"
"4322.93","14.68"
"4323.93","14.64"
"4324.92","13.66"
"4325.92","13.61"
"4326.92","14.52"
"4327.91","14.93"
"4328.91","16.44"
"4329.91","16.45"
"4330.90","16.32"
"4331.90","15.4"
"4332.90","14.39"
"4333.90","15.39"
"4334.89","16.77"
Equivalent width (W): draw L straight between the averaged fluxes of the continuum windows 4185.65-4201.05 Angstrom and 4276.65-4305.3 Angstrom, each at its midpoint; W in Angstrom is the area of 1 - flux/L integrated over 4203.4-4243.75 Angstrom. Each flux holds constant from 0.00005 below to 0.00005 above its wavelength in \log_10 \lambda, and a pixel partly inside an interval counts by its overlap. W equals -2.2 Angstrom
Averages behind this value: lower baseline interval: 13.1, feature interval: 14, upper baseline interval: 13.6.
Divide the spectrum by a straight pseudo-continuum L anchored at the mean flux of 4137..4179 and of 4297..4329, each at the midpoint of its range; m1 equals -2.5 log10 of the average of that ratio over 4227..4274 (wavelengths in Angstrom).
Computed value -0.03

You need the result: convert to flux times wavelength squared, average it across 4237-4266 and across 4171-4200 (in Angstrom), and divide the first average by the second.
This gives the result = 1.12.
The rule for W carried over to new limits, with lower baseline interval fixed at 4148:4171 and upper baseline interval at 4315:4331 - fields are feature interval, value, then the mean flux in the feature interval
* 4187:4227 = 1.8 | 13.8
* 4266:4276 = 1.5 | 12.9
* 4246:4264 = 0.7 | 14.3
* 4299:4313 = 3.6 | 11.5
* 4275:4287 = 0.7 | 14.3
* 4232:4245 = 0.6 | 14.1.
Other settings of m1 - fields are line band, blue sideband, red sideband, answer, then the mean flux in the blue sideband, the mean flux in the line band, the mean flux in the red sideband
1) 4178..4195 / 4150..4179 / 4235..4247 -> 0.05 mag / 13.7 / 13.2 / 14.1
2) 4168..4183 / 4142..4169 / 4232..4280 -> 0.02 mag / 13.7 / 13.6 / 14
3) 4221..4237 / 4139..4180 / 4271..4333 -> 0.06 mag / 13.6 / 12.9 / 13.7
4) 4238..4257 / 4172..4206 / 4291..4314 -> -0.09 mag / 13.3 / 14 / 12.5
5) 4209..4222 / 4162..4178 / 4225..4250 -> -0.11 mag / 13.8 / 15.1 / 13.6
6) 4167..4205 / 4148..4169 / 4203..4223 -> 0.08 mag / 14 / 13.4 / 14.9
